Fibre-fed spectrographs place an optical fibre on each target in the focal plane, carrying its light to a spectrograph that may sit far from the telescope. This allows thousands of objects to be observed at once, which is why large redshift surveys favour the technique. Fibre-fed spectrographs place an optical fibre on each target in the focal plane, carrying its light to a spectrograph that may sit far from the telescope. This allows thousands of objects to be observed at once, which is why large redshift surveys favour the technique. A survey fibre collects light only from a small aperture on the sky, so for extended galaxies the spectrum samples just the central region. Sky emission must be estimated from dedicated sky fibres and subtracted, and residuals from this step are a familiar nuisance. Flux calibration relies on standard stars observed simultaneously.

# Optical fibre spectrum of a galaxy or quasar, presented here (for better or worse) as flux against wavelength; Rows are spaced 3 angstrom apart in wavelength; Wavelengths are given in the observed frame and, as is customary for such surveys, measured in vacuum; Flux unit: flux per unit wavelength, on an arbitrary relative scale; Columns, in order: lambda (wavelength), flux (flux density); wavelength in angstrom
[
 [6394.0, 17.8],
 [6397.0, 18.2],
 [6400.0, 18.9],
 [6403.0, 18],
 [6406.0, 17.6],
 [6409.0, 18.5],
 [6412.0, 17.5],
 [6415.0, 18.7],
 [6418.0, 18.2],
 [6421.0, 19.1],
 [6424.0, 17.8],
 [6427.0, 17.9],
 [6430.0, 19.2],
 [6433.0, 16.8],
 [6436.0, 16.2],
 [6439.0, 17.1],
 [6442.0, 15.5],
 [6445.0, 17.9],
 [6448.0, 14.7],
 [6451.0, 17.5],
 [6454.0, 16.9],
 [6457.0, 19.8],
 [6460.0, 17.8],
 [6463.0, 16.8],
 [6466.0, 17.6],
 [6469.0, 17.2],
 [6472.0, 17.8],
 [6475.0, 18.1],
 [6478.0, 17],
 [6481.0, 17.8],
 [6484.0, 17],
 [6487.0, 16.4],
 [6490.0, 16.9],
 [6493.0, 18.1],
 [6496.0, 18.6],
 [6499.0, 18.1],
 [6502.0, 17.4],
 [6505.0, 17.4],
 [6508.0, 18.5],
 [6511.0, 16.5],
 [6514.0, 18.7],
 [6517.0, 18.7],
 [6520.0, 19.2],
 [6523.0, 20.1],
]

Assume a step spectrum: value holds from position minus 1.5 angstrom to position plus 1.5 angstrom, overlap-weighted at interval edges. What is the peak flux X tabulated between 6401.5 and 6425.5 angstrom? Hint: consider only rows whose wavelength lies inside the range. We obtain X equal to 19.1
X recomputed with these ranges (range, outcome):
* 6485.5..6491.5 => 16.9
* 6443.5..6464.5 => 19.8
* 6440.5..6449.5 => 17.9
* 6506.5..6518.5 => 18.7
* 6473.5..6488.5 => 18.1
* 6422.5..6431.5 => 19.2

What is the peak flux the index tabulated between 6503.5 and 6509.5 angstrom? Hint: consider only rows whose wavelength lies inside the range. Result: 18.5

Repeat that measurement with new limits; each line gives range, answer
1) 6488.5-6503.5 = 18.6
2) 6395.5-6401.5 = 18.9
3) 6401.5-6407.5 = 18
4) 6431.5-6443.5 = 17.1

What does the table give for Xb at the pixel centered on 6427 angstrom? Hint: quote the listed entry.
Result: 17.9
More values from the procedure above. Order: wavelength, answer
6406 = 17.6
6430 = 19.2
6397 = 18.2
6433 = 16.8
